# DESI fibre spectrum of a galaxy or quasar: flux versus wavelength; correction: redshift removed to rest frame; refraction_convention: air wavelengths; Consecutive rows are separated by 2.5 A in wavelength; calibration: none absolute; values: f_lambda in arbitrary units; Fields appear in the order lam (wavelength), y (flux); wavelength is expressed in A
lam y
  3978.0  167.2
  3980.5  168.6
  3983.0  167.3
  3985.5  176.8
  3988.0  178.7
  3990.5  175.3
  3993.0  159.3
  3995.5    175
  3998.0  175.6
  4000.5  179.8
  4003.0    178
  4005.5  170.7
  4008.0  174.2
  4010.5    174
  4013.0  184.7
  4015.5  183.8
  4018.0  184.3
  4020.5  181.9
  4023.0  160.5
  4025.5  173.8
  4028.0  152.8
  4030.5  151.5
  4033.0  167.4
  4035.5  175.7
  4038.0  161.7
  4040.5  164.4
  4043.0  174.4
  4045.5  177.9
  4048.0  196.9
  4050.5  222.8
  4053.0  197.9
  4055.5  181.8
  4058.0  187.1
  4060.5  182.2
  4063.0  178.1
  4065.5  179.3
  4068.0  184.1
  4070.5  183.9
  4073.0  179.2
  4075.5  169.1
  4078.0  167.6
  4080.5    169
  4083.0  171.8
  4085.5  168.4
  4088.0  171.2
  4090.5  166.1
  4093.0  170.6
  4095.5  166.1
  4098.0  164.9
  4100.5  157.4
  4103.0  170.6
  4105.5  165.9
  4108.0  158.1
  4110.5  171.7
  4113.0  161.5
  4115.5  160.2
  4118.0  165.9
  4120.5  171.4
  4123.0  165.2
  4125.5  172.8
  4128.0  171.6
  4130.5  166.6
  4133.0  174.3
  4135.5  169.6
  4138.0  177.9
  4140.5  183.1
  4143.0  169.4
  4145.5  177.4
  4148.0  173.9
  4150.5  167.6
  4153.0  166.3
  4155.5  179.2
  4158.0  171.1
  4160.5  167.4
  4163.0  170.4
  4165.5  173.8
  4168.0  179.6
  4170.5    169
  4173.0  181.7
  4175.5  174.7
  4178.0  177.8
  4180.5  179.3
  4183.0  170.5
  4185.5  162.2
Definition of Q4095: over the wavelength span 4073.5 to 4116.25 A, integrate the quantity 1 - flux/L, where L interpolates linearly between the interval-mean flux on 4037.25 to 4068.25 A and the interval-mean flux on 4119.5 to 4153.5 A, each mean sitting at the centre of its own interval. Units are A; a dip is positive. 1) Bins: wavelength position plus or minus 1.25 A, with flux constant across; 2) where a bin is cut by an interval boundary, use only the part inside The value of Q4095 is 2.7 A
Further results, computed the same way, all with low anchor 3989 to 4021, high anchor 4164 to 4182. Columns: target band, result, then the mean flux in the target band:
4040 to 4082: -1.39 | 182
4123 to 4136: 0.44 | 171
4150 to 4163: 0.44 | 170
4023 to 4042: 1.37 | 164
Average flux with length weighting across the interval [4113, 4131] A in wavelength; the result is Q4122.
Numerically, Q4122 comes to 167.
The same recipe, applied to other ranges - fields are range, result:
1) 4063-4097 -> 173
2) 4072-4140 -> 168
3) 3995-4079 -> 177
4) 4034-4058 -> 184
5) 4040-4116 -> 175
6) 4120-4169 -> 172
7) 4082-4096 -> 169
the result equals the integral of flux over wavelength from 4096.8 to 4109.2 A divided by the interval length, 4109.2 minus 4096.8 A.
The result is 163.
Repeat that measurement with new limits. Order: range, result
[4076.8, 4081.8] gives 168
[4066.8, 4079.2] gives 177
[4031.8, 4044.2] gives 169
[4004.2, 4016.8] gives 178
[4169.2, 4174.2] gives 175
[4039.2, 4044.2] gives 169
